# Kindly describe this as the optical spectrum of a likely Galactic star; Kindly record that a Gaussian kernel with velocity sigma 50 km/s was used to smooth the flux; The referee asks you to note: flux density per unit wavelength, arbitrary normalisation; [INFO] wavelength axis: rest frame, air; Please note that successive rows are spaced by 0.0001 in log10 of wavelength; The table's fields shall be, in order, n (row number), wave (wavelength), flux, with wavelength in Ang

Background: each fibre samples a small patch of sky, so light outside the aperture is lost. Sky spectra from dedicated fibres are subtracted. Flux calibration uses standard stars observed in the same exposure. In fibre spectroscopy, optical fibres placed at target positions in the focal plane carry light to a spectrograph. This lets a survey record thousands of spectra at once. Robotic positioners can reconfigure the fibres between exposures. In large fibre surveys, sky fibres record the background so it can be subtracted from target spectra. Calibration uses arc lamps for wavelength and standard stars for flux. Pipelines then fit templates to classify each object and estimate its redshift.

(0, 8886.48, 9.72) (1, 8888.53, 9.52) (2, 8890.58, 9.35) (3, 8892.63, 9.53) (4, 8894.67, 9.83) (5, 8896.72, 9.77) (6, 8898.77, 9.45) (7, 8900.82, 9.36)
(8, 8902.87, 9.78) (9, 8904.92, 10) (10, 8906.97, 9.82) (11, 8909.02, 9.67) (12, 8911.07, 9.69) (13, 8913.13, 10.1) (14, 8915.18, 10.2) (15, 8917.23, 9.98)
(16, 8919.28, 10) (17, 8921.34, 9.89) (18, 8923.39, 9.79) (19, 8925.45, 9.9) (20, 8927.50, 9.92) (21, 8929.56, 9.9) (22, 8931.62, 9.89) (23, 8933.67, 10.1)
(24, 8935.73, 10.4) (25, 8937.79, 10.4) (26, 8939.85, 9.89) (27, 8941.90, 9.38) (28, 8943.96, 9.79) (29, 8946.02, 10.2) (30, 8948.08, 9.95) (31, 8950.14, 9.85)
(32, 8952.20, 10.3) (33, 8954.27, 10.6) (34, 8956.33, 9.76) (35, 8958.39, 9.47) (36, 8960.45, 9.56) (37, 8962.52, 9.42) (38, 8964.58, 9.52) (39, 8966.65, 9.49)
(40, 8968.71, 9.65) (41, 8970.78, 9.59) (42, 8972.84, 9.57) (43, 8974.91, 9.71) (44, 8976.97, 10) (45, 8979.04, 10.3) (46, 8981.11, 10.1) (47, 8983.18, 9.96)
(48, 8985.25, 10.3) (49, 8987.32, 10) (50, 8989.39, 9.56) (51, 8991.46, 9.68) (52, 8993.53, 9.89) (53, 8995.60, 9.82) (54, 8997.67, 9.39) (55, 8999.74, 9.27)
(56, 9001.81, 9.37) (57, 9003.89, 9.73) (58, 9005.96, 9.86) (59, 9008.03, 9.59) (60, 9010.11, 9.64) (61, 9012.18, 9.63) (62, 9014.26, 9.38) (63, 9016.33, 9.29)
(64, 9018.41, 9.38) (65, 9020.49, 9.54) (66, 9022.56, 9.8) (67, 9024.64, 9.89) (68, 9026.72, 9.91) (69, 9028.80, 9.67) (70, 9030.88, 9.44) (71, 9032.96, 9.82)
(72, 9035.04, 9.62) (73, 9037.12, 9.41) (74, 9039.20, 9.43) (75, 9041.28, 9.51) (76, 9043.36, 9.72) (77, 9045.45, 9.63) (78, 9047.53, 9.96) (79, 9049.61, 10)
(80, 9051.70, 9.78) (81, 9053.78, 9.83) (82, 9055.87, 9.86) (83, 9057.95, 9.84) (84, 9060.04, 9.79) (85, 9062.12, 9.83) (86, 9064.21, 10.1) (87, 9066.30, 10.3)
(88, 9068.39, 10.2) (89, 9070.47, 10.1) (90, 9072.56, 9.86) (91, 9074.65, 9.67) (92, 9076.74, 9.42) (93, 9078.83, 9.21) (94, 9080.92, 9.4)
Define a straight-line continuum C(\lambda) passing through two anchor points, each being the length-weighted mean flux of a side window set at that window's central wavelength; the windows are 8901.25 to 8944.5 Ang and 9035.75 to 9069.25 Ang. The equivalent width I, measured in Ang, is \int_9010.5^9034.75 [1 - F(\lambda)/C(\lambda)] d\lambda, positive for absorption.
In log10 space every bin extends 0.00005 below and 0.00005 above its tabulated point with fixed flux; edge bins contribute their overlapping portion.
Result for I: 0.6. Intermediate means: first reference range 9.92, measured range 9.61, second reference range 9.82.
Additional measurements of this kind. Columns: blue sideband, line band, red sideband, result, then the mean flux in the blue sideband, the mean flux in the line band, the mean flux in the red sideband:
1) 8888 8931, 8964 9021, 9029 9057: 0.24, 9.79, 9.69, 9.69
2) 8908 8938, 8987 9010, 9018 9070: 0.50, 9.98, 9.64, 9.78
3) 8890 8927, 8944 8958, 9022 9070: -0.38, 9.79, 10.1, 9.8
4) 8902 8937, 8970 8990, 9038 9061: -0.13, 9.95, 9.92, 9.76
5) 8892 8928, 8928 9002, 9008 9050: -0.83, 9.82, 9.84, 9.63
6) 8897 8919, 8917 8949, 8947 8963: -0.37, 9.81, 9.96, 9.88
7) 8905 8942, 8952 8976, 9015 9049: 0.33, 9.96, 9.7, 9.63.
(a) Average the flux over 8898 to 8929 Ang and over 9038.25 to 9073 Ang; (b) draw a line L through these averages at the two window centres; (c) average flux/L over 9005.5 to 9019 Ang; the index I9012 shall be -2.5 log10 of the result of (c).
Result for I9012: 0.037 mag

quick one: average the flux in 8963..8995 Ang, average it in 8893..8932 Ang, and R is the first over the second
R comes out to 1.00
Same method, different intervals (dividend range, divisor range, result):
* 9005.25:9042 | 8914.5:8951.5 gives 0.96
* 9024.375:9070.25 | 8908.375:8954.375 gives 0.98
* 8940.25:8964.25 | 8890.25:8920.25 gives 1.01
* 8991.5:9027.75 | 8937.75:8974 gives 0.98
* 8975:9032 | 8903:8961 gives 0.98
